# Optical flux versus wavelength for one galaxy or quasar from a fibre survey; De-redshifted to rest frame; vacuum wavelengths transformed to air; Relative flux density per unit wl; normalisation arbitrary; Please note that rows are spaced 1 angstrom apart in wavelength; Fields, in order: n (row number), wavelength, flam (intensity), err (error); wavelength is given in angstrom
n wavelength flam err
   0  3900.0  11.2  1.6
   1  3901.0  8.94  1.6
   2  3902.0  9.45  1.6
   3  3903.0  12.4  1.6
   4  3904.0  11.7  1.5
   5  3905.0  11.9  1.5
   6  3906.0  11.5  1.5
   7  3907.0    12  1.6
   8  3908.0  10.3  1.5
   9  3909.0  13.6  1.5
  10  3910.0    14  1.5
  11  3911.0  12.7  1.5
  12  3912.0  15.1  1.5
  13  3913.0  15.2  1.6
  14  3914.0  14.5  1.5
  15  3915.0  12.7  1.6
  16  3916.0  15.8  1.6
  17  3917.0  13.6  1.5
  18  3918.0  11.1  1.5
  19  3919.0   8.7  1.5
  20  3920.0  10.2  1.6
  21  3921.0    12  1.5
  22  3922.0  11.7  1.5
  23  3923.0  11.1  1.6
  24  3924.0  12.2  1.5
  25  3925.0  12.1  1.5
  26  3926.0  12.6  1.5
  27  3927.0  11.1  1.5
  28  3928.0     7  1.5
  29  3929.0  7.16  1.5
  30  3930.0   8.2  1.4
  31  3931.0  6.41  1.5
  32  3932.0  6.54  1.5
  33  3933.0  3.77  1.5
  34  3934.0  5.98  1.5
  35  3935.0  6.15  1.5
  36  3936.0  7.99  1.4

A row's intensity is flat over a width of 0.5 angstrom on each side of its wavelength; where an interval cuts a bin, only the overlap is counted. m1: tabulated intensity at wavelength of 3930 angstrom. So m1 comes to 8.2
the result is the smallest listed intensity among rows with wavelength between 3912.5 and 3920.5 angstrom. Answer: 8.7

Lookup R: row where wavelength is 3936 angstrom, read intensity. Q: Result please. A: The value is 7.99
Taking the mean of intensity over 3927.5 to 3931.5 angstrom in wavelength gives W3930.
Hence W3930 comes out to 7.19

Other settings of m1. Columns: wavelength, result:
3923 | 11.1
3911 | 12.7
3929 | 7.16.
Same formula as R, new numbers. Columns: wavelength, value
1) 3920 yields 10.2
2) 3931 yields 6.41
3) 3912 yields 15.1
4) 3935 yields 6.15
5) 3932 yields 6.54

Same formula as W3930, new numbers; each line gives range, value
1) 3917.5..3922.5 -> 10.7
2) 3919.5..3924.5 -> 11.4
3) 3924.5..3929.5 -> 9.99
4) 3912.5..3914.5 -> 14.8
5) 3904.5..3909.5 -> 11.9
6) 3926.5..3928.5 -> 9.05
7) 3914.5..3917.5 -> 14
